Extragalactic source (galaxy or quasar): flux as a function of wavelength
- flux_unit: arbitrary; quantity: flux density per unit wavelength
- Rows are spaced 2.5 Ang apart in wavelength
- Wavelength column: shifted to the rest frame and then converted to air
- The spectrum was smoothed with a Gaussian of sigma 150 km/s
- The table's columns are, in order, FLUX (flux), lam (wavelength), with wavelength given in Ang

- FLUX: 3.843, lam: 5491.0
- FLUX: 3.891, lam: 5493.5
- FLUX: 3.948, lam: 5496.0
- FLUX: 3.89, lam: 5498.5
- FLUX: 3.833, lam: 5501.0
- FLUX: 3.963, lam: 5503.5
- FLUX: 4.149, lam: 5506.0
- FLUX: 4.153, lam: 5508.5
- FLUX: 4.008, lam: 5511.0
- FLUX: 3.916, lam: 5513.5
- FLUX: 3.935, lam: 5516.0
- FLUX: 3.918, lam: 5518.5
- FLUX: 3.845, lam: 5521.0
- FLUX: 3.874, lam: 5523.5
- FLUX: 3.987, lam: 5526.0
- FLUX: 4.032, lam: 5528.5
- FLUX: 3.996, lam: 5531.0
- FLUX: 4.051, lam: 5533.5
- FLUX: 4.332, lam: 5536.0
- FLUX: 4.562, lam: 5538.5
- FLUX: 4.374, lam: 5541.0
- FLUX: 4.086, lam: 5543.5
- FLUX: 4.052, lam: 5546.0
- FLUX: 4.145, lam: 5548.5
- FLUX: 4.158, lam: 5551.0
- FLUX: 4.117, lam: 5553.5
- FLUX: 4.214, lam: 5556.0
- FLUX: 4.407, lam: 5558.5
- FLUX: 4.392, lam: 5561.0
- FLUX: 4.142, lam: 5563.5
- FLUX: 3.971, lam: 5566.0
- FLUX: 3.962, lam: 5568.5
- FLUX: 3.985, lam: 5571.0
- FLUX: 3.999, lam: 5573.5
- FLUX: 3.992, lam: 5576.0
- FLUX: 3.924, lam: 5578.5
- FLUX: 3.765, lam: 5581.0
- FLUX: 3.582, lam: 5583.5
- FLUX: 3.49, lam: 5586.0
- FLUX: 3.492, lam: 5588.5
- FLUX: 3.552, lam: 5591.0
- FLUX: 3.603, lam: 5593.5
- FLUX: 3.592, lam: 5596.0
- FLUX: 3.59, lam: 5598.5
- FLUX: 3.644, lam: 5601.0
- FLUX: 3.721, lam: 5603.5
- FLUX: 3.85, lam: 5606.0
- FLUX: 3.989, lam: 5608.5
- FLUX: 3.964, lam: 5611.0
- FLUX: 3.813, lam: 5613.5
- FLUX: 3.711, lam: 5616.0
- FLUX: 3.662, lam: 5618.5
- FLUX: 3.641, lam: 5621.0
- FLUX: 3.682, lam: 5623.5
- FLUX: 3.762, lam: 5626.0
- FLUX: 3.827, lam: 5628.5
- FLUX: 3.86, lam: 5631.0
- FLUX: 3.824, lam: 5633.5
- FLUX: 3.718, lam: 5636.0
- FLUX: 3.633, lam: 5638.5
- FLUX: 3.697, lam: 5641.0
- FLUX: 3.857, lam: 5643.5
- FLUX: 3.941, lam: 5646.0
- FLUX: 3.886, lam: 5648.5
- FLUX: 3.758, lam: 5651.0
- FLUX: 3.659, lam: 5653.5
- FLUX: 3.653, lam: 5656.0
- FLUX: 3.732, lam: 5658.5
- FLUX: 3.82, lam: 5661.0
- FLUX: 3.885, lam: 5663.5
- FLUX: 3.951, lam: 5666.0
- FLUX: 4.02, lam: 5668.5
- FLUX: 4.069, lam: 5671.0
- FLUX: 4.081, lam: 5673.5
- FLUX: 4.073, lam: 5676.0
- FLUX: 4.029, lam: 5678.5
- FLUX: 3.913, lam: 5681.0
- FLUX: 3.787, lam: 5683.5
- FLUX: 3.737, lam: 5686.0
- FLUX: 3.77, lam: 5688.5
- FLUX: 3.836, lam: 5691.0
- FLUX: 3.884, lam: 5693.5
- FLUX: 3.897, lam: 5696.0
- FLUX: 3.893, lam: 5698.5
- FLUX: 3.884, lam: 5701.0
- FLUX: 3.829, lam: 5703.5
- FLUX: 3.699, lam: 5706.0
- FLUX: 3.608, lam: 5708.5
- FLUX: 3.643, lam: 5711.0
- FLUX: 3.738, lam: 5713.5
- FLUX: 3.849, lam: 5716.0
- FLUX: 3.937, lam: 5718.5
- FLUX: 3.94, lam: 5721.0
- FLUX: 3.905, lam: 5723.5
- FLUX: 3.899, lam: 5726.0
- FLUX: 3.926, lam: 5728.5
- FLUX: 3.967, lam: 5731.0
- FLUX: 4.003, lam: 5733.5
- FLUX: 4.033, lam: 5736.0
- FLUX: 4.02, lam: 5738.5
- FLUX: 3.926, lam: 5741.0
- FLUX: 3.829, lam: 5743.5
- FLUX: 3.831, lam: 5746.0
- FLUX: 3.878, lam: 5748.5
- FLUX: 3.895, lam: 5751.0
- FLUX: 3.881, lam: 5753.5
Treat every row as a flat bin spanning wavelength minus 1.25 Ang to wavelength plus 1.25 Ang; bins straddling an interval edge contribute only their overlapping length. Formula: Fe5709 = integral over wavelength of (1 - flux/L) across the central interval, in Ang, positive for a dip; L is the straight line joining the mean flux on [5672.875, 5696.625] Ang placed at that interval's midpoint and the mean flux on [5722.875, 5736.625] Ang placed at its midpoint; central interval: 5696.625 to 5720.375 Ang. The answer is 0.81 Ang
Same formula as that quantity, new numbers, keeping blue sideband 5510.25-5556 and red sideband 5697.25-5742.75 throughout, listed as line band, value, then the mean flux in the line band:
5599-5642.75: 2.4 Ang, 3.76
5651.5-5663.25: 0.6 Ang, 3.73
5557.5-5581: -0.1 Ang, 4.07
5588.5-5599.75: 1.2 Ang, 3.57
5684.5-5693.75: 0.3 Ang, 3.8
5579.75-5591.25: 1.3 Ang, 3.58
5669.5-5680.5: -0.4 Ang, 4.05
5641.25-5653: 0.4 Ang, 3.83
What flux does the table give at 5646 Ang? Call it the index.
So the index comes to 3.941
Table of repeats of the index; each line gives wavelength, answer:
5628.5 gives 3.827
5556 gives 4.214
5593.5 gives 3.603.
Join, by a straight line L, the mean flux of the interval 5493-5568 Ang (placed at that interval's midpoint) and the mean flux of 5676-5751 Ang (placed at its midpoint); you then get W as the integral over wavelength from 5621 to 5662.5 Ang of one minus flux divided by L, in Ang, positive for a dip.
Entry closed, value 1.9 Ang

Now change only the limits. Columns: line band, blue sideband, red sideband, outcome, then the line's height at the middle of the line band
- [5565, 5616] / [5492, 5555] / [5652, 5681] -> 2.69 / 3.98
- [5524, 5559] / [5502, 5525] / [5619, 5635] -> -2.22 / 3.92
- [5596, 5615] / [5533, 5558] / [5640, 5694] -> 1.24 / 4.05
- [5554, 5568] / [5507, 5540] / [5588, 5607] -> -1.34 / 3.84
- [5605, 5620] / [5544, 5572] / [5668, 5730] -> 0.78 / 4.04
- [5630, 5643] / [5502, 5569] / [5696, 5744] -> 0.74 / 3.98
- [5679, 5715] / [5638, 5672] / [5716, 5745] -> 0.83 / 3.89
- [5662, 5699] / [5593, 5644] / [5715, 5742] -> -0.60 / 3.86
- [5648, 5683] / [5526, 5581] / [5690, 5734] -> 0.33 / 3.93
